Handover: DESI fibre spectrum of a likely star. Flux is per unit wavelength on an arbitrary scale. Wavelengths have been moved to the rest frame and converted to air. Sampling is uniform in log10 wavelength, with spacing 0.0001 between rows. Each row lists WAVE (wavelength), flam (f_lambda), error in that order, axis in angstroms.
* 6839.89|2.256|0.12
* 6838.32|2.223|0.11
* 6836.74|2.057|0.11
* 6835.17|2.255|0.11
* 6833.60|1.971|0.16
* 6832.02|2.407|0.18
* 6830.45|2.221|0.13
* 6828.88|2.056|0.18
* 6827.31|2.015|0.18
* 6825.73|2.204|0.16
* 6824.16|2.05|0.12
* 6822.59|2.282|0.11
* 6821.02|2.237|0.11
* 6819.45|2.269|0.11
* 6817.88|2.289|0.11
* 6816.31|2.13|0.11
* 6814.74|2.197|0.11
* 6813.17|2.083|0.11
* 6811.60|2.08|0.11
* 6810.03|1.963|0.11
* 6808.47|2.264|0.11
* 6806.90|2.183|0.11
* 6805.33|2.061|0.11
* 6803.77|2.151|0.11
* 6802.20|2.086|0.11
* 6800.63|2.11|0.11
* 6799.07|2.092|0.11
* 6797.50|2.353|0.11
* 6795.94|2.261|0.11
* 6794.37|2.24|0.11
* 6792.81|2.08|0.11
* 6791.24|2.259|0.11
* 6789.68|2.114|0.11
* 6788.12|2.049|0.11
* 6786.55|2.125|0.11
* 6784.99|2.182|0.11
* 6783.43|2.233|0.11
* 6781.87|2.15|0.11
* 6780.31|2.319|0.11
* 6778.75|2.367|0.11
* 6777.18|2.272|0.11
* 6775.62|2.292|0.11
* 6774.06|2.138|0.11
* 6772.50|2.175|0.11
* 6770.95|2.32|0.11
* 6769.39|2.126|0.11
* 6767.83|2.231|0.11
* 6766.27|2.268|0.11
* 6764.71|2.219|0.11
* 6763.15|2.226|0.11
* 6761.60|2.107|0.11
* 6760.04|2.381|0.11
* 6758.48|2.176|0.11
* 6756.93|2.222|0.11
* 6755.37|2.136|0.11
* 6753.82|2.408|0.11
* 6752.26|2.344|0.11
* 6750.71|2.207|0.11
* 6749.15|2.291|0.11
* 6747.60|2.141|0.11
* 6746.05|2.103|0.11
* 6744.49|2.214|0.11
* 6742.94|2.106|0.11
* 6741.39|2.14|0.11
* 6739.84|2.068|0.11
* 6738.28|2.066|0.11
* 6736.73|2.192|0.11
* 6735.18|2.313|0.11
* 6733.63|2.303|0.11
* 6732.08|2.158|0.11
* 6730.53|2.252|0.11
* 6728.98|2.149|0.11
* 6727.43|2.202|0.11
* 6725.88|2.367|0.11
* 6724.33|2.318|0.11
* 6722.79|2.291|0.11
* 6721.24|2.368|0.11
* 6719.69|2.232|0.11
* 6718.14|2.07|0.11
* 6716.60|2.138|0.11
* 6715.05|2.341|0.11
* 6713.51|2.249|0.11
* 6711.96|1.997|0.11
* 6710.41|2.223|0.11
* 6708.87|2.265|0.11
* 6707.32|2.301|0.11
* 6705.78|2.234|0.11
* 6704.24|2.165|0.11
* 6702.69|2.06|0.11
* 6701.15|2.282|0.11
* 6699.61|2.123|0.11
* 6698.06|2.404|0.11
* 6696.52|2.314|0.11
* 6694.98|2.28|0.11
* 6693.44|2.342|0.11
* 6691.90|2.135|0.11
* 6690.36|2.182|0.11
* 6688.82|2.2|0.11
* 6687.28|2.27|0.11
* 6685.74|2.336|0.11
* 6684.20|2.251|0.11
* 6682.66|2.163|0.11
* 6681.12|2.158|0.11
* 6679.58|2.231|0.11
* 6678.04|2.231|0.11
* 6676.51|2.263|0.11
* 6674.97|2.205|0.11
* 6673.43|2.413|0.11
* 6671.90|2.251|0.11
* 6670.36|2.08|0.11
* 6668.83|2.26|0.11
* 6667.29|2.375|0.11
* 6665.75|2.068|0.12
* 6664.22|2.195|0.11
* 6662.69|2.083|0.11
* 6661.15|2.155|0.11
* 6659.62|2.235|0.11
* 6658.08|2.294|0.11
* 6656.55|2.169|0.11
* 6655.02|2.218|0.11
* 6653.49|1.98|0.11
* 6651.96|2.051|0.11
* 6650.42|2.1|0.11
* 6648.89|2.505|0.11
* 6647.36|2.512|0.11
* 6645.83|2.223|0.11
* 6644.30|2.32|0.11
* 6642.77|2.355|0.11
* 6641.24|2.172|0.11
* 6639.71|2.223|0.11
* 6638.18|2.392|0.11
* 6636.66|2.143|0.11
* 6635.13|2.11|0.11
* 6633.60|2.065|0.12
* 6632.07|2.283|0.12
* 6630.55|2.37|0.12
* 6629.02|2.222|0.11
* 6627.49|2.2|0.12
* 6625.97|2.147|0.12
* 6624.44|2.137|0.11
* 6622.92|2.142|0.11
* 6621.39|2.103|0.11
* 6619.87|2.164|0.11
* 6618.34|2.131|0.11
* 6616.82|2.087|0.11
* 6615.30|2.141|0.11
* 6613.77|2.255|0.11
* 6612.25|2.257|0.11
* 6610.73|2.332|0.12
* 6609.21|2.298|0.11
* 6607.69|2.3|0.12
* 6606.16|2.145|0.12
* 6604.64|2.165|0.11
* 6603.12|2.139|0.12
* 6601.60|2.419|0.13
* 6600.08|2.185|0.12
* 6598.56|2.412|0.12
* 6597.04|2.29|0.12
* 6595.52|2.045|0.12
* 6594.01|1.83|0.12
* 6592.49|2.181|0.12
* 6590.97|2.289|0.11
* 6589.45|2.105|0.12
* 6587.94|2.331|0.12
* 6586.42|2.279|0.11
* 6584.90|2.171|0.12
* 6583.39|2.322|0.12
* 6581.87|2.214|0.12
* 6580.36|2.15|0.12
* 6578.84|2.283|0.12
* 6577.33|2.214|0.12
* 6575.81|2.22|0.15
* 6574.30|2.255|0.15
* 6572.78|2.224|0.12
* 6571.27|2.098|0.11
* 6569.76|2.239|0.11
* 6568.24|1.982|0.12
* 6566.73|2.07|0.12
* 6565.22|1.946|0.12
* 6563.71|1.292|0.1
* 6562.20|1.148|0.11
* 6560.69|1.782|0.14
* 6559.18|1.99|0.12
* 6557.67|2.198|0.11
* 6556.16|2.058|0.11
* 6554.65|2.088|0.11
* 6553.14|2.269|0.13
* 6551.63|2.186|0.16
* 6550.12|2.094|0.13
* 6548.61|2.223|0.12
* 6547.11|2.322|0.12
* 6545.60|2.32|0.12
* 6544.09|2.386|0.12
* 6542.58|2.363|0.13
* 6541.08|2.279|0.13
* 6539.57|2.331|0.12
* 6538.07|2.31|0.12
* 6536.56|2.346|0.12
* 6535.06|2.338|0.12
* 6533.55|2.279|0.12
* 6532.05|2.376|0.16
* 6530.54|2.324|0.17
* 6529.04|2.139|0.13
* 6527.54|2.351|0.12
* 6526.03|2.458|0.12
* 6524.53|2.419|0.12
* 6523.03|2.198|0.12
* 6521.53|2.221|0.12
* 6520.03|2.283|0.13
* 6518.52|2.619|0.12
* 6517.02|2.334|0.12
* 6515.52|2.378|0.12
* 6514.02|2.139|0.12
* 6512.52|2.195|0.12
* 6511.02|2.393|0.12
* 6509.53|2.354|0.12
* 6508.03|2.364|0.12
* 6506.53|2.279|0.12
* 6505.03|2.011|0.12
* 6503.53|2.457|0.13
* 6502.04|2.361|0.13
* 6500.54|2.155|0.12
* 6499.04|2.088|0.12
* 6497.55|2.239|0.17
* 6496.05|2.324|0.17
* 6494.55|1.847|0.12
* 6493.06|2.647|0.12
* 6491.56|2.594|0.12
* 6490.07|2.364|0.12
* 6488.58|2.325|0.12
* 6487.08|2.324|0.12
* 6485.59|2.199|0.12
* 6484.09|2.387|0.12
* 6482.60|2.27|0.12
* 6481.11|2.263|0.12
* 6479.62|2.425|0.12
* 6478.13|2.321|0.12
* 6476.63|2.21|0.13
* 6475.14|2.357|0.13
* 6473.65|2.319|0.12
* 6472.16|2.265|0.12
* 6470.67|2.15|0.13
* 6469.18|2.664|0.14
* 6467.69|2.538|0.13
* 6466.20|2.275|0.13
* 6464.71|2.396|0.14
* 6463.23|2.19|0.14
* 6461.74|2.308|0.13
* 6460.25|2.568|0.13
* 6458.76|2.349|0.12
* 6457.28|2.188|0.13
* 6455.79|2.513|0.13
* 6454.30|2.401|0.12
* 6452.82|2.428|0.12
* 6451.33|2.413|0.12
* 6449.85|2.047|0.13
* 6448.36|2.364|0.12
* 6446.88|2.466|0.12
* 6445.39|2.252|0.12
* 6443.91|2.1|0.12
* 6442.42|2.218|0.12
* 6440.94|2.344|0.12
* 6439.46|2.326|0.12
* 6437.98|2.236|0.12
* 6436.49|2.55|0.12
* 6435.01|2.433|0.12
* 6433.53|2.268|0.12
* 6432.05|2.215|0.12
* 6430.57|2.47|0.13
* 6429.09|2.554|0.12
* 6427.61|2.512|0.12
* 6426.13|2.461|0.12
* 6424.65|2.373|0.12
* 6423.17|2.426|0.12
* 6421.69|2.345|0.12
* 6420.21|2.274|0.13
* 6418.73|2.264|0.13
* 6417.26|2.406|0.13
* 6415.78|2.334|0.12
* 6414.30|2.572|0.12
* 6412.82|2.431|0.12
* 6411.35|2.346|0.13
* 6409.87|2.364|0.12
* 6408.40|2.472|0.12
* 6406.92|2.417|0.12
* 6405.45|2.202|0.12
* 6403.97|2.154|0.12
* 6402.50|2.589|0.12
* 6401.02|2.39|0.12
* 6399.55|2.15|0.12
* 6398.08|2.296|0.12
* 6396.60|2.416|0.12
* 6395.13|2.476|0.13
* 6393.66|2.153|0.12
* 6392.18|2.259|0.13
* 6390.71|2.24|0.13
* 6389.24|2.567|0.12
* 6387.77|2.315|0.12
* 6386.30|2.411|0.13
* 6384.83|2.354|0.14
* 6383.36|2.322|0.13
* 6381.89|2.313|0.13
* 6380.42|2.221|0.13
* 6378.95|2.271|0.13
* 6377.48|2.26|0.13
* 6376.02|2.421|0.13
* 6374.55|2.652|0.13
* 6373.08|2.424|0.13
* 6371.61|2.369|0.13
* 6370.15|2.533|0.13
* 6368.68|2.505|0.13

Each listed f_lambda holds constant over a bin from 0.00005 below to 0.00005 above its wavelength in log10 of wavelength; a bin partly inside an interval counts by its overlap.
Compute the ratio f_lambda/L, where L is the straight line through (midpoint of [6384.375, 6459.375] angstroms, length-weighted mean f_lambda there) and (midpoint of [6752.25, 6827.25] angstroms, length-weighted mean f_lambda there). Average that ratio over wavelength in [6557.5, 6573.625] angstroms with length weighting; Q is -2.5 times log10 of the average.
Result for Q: 0.21 mag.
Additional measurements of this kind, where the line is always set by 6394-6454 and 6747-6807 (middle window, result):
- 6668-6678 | 0.00 mag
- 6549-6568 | 0.19 mag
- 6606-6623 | 0.04 mag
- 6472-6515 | 0.02 mag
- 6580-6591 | 0.03 mag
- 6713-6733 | -0.01 mag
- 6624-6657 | 0.02 mag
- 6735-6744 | 0.04 mag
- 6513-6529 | -0.01 mag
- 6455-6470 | -0.03 mag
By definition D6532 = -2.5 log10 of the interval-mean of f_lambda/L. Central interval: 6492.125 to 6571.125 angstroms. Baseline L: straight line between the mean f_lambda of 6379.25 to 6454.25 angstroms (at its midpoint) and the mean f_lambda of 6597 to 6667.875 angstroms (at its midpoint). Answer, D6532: 0.04 mag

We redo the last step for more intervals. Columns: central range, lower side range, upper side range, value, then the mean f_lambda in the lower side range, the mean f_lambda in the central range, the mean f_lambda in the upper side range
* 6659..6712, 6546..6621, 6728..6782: -0.02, 2.14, 2.22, 2.22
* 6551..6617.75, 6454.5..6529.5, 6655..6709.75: 0.07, 2.32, 2.13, 2.23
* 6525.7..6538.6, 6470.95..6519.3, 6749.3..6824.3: -0.01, 2.3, 2.32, 2.2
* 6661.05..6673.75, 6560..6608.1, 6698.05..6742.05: -0.01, 2.12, 2.2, 2.21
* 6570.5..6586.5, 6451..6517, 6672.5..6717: 0.03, 2.32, 2.22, 2.23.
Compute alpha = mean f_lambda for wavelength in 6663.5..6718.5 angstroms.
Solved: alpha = 2.23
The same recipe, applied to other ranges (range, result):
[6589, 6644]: 2.2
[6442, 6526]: 2.32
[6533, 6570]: 2.11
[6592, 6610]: 2.2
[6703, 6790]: 2.21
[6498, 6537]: 2.3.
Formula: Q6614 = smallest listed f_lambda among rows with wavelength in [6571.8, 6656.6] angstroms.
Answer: 1.83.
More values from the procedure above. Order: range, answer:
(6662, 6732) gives 1.997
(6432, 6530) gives 1.847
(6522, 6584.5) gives 1.148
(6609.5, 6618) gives 2.087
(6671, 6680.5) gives 2.205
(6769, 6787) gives 2.125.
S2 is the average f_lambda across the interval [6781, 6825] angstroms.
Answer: 2.16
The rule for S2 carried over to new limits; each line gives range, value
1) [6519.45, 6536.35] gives 2.31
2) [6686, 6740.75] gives 2.23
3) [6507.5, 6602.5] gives 2.2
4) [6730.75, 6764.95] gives 2.21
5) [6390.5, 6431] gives 2.37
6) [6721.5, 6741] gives 2.23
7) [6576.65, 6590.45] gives 2.23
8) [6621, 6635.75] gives 2.18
